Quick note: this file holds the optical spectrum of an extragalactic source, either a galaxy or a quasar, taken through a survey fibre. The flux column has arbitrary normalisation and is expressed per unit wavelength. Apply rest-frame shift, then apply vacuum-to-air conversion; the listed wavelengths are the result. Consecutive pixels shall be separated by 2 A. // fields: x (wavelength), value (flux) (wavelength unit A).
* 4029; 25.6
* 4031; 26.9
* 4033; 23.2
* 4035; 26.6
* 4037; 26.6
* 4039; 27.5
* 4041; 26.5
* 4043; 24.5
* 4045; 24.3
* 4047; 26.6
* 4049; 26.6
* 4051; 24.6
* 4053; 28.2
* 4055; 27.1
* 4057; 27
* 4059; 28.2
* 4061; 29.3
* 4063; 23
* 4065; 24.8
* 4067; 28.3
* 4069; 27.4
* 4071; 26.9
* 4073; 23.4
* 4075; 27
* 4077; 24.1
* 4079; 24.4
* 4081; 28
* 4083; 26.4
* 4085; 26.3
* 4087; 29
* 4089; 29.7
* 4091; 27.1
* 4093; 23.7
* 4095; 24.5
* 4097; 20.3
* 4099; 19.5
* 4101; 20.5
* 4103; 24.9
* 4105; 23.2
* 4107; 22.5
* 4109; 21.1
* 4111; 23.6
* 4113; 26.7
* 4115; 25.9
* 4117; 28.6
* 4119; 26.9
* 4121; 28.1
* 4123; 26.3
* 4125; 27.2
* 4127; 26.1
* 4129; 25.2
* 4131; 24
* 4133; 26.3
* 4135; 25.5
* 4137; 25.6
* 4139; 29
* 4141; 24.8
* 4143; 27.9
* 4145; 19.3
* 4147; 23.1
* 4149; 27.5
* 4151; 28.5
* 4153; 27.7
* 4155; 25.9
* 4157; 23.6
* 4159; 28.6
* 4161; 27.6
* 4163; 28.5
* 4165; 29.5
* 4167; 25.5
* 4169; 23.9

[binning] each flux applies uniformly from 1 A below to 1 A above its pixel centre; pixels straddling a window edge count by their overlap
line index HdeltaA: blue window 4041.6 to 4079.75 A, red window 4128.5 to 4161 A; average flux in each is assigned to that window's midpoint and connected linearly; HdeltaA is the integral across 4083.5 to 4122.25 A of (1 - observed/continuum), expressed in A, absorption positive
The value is 1.6 A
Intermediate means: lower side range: 26.1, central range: 24.9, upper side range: 25.8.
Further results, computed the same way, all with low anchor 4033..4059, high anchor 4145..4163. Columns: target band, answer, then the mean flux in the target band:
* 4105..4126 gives 0.6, 25.6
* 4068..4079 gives 0.3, 25.6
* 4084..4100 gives 0.8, 25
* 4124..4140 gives 0.1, 26.1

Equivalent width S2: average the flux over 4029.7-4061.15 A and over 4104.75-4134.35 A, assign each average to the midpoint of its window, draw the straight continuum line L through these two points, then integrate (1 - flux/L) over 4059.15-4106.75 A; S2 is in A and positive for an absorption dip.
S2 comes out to 1.2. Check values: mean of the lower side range 26.4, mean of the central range 25.3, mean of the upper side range 25.5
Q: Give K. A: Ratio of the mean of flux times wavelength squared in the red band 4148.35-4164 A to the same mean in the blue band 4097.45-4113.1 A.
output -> 1.24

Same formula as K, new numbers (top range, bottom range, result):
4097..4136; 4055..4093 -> 0.95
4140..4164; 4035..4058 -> 1.04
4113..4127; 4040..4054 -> 1.08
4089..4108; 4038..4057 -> 0.91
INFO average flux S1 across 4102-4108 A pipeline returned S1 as 23.5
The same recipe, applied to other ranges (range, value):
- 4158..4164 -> 28.2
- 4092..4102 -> 21.7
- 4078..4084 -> 26.3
